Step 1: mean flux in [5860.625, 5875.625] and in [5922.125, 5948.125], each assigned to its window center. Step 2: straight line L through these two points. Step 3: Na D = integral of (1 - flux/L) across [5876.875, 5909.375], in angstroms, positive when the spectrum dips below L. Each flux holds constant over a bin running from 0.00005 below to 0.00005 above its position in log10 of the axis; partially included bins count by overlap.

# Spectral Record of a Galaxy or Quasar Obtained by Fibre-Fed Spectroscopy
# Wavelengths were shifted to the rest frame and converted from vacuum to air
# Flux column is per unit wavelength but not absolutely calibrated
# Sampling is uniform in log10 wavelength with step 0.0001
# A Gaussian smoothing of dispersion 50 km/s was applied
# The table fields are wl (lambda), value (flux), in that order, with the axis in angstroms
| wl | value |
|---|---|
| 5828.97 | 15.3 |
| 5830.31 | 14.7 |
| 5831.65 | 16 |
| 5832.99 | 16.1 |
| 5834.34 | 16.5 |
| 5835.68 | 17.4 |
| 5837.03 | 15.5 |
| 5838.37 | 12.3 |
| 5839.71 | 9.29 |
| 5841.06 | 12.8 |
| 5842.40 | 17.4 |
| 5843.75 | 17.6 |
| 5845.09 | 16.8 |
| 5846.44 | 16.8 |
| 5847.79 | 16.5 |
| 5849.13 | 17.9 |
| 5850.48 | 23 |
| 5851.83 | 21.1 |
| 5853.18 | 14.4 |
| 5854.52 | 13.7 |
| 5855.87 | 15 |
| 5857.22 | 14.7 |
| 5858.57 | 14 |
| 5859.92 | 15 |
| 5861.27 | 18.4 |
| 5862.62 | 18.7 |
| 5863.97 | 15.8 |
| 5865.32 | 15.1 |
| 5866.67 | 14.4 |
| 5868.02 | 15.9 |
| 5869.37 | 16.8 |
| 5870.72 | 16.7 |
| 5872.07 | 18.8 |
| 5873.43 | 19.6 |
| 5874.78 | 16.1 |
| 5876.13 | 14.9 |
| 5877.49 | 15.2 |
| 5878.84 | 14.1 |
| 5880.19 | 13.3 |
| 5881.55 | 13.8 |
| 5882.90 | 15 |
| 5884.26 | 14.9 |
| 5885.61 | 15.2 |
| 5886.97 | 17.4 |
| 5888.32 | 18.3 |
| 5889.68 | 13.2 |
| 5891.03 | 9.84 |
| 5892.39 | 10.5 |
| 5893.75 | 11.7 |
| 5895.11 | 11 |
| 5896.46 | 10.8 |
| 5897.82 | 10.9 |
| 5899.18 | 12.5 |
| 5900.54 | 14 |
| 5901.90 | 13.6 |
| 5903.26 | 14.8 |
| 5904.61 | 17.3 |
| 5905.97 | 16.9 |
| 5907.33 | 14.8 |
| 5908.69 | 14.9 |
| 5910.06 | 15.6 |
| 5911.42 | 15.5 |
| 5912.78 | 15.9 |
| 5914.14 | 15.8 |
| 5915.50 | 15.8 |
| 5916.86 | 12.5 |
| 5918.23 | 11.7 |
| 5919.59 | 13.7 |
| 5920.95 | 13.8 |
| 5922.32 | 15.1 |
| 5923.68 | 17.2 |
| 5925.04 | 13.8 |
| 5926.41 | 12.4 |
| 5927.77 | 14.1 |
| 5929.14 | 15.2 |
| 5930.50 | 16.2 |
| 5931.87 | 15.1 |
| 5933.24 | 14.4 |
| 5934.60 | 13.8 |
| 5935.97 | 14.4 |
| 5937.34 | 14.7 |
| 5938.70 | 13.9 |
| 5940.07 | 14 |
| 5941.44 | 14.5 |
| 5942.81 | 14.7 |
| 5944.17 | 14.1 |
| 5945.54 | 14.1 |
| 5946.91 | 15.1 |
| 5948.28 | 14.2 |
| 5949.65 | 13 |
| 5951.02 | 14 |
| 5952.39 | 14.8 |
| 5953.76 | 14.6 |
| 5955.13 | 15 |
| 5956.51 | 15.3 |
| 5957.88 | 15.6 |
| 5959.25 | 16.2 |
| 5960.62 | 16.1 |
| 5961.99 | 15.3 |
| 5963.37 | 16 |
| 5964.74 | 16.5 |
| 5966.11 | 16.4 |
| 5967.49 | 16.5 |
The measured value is 4.3 angstroms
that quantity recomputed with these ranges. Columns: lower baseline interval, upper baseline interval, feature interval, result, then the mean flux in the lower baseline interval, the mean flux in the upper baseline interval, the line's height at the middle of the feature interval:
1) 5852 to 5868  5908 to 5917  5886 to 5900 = 2.5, 15.6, 15.3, 15.4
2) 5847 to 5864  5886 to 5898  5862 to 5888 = -2.3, 16.8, 12.8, 14.6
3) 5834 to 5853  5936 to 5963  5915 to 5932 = 0.9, 16.4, 14.7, 15.1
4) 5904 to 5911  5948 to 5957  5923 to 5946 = 0.7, 15.9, 14.4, 15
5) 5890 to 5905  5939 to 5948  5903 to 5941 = -3.8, 12.4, 14.4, 13.4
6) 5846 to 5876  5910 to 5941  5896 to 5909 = 1.0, 16.7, 14.5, 15.3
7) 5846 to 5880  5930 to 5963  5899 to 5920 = 1.0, 16.5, 14.7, 15.5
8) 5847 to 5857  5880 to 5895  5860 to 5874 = -1.0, 17.2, 13.8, 15.8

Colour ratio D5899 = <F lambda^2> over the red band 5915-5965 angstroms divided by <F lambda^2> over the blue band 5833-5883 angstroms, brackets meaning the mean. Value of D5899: 0.94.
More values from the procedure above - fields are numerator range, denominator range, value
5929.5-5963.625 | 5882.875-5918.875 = 1.06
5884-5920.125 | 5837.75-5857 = 0.89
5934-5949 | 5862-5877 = 0.88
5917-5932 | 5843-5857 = 0.85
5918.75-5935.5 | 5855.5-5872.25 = 0.93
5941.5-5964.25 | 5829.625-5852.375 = 0.95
